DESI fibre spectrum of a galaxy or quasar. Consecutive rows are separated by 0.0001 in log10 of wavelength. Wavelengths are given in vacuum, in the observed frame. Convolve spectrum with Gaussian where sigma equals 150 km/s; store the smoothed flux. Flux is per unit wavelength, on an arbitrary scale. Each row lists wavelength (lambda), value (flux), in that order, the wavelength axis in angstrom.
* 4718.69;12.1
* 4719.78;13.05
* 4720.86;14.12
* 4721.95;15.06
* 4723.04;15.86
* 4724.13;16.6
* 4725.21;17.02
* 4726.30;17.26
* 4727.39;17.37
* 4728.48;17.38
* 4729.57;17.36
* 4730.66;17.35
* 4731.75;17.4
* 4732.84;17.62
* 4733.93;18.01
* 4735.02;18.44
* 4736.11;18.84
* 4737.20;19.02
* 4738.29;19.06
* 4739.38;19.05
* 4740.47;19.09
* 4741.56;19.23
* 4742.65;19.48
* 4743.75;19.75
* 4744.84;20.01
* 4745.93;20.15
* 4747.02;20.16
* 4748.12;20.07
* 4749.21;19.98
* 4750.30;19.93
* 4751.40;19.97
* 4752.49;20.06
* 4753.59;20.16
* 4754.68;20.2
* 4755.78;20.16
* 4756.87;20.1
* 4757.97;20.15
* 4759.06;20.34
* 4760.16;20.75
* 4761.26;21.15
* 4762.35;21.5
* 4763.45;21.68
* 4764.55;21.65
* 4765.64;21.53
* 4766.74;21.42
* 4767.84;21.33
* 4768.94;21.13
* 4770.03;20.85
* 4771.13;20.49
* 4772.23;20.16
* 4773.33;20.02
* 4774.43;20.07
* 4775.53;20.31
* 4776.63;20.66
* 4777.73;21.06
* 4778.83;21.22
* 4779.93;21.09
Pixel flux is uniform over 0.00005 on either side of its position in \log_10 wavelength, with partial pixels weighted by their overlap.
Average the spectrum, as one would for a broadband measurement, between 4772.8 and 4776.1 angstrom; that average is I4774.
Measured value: 20.1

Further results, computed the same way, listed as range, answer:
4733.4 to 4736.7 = 18.4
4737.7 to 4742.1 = 19.1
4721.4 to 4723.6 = 15.4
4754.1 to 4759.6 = 20.2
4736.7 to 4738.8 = 19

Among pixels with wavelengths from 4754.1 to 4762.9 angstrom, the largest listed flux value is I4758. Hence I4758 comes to 21.5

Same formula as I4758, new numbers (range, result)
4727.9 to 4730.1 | 17.38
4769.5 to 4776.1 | 20.85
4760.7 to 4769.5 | 21.68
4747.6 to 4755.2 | 20.2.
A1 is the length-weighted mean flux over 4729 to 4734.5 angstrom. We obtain 17.5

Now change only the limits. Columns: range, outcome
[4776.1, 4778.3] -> 20.9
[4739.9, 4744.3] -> 19.4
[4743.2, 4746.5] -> 20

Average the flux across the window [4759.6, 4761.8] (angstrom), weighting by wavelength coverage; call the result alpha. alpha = 20.9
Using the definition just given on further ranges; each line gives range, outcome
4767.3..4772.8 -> 20.8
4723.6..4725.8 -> 16.9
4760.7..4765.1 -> 21.5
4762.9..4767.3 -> 21.6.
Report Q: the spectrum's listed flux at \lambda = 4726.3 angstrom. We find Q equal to 17.26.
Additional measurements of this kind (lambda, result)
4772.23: 20.16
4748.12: 20.07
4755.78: 20.16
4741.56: 19.23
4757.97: 20.15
